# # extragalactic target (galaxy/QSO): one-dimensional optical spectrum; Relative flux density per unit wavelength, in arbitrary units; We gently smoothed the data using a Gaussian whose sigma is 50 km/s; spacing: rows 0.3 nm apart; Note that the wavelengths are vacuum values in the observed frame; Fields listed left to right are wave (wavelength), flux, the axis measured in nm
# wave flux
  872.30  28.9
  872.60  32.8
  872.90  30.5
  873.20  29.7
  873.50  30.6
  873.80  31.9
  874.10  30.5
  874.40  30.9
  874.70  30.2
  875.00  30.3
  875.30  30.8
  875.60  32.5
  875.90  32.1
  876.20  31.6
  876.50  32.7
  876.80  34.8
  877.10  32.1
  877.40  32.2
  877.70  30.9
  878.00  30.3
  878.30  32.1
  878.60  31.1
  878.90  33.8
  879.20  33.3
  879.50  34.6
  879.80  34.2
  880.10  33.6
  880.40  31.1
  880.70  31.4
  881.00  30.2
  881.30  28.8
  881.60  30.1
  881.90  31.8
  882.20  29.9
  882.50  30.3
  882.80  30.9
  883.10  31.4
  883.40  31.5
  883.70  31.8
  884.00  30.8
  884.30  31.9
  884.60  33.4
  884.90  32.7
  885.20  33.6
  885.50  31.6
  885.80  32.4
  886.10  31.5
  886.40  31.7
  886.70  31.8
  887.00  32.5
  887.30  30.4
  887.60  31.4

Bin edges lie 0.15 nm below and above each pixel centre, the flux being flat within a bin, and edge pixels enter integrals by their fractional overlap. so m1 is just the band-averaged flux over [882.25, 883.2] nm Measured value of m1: 30.7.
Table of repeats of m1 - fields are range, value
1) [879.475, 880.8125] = 32.9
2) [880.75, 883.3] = 30.5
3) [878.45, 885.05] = 31.8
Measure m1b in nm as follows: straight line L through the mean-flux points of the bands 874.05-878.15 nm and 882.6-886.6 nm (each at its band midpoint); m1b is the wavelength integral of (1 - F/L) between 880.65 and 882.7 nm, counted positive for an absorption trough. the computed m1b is 0.10 nm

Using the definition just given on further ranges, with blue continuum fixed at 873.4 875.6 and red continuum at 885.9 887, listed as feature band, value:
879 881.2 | -0.09 nm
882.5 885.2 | -0.02 nm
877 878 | -0.01 nm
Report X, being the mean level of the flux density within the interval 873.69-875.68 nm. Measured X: 30.9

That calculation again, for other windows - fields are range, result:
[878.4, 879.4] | 32.8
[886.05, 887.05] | 31.9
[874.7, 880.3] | 32.3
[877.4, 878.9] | 31.5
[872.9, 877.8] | 31.5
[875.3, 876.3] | 31.9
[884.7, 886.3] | 32.4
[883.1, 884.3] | 31.4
